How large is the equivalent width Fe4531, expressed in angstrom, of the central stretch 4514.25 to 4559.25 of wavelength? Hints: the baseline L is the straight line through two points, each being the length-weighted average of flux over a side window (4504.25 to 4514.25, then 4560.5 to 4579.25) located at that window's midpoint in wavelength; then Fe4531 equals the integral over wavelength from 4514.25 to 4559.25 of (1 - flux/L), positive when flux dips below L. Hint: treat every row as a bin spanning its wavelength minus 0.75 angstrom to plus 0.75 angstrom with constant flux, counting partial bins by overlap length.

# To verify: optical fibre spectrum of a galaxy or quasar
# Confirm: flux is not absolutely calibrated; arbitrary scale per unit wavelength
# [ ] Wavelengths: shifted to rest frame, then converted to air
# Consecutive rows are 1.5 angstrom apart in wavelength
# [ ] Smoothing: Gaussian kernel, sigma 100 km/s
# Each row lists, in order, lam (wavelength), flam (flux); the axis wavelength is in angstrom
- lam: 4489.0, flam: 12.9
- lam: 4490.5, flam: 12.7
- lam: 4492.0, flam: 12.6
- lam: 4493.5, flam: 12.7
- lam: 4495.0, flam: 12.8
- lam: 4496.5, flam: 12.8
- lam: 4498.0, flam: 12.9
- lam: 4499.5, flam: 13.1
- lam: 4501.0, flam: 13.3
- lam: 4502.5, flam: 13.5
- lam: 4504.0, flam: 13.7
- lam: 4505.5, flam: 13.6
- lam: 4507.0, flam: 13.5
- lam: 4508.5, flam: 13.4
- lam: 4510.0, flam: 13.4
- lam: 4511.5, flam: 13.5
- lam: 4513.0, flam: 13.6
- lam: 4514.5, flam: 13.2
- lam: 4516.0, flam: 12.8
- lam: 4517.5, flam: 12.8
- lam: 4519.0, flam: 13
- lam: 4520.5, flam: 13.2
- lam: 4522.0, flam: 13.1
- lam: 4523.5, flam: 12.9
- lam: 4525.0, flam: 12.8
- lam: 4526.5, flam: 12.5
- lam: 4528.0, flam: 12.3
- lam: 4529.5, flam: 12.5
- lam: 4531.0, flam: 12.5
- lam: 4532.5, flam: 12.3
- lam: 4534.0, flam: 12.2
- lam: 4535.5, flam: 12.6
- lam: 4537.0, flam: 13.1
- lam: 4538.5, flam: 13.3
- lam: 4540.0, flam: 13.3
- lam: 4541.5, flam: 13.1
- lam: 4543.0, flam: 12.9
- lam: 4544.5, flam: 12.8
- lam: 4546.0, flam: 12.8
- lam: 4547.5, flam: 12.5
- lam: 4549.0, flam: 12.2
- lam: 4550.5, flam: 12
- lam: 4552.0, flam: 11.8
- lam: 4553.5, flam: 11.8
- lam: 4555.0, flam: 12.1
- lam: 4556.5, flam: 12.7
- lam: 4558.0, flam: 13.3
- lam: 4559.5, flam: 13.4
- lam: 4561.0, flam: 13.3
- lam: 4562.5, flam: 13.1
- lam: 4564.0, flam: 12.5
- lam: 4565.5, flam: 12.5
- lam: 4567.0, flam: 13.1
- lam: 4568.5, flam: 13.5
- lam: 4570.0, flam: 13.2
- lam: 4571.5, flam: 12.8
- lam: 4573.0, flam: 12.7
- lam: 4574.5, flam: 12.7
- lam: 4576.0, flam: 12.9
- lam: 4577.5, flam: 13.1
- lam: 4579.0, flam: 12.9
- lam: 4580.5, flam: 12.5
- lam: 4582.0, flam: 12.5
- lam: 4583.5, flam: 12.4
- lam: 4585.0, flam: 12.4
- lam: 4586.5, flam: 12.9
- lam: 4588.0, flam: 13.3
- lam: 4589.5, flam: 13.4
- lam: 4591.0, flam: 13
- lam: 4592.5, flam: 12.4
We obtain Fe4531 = 1.9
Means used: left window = 13.5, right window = 12.9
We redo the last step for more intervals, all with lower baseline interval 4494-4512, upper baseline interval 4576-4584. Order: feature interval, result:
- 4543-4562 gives 0.49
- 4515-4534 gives 0.60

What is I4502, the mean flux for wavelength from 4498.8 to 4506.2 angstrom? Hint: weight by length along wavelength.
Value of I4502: 13.4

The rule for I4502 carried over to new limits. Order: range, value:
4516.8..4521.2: 13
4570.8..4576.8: 12.8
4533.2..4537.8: 12.6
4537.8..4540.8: 13.3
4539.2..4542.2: 13.2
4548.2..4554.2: 12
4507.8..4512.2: 13.4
